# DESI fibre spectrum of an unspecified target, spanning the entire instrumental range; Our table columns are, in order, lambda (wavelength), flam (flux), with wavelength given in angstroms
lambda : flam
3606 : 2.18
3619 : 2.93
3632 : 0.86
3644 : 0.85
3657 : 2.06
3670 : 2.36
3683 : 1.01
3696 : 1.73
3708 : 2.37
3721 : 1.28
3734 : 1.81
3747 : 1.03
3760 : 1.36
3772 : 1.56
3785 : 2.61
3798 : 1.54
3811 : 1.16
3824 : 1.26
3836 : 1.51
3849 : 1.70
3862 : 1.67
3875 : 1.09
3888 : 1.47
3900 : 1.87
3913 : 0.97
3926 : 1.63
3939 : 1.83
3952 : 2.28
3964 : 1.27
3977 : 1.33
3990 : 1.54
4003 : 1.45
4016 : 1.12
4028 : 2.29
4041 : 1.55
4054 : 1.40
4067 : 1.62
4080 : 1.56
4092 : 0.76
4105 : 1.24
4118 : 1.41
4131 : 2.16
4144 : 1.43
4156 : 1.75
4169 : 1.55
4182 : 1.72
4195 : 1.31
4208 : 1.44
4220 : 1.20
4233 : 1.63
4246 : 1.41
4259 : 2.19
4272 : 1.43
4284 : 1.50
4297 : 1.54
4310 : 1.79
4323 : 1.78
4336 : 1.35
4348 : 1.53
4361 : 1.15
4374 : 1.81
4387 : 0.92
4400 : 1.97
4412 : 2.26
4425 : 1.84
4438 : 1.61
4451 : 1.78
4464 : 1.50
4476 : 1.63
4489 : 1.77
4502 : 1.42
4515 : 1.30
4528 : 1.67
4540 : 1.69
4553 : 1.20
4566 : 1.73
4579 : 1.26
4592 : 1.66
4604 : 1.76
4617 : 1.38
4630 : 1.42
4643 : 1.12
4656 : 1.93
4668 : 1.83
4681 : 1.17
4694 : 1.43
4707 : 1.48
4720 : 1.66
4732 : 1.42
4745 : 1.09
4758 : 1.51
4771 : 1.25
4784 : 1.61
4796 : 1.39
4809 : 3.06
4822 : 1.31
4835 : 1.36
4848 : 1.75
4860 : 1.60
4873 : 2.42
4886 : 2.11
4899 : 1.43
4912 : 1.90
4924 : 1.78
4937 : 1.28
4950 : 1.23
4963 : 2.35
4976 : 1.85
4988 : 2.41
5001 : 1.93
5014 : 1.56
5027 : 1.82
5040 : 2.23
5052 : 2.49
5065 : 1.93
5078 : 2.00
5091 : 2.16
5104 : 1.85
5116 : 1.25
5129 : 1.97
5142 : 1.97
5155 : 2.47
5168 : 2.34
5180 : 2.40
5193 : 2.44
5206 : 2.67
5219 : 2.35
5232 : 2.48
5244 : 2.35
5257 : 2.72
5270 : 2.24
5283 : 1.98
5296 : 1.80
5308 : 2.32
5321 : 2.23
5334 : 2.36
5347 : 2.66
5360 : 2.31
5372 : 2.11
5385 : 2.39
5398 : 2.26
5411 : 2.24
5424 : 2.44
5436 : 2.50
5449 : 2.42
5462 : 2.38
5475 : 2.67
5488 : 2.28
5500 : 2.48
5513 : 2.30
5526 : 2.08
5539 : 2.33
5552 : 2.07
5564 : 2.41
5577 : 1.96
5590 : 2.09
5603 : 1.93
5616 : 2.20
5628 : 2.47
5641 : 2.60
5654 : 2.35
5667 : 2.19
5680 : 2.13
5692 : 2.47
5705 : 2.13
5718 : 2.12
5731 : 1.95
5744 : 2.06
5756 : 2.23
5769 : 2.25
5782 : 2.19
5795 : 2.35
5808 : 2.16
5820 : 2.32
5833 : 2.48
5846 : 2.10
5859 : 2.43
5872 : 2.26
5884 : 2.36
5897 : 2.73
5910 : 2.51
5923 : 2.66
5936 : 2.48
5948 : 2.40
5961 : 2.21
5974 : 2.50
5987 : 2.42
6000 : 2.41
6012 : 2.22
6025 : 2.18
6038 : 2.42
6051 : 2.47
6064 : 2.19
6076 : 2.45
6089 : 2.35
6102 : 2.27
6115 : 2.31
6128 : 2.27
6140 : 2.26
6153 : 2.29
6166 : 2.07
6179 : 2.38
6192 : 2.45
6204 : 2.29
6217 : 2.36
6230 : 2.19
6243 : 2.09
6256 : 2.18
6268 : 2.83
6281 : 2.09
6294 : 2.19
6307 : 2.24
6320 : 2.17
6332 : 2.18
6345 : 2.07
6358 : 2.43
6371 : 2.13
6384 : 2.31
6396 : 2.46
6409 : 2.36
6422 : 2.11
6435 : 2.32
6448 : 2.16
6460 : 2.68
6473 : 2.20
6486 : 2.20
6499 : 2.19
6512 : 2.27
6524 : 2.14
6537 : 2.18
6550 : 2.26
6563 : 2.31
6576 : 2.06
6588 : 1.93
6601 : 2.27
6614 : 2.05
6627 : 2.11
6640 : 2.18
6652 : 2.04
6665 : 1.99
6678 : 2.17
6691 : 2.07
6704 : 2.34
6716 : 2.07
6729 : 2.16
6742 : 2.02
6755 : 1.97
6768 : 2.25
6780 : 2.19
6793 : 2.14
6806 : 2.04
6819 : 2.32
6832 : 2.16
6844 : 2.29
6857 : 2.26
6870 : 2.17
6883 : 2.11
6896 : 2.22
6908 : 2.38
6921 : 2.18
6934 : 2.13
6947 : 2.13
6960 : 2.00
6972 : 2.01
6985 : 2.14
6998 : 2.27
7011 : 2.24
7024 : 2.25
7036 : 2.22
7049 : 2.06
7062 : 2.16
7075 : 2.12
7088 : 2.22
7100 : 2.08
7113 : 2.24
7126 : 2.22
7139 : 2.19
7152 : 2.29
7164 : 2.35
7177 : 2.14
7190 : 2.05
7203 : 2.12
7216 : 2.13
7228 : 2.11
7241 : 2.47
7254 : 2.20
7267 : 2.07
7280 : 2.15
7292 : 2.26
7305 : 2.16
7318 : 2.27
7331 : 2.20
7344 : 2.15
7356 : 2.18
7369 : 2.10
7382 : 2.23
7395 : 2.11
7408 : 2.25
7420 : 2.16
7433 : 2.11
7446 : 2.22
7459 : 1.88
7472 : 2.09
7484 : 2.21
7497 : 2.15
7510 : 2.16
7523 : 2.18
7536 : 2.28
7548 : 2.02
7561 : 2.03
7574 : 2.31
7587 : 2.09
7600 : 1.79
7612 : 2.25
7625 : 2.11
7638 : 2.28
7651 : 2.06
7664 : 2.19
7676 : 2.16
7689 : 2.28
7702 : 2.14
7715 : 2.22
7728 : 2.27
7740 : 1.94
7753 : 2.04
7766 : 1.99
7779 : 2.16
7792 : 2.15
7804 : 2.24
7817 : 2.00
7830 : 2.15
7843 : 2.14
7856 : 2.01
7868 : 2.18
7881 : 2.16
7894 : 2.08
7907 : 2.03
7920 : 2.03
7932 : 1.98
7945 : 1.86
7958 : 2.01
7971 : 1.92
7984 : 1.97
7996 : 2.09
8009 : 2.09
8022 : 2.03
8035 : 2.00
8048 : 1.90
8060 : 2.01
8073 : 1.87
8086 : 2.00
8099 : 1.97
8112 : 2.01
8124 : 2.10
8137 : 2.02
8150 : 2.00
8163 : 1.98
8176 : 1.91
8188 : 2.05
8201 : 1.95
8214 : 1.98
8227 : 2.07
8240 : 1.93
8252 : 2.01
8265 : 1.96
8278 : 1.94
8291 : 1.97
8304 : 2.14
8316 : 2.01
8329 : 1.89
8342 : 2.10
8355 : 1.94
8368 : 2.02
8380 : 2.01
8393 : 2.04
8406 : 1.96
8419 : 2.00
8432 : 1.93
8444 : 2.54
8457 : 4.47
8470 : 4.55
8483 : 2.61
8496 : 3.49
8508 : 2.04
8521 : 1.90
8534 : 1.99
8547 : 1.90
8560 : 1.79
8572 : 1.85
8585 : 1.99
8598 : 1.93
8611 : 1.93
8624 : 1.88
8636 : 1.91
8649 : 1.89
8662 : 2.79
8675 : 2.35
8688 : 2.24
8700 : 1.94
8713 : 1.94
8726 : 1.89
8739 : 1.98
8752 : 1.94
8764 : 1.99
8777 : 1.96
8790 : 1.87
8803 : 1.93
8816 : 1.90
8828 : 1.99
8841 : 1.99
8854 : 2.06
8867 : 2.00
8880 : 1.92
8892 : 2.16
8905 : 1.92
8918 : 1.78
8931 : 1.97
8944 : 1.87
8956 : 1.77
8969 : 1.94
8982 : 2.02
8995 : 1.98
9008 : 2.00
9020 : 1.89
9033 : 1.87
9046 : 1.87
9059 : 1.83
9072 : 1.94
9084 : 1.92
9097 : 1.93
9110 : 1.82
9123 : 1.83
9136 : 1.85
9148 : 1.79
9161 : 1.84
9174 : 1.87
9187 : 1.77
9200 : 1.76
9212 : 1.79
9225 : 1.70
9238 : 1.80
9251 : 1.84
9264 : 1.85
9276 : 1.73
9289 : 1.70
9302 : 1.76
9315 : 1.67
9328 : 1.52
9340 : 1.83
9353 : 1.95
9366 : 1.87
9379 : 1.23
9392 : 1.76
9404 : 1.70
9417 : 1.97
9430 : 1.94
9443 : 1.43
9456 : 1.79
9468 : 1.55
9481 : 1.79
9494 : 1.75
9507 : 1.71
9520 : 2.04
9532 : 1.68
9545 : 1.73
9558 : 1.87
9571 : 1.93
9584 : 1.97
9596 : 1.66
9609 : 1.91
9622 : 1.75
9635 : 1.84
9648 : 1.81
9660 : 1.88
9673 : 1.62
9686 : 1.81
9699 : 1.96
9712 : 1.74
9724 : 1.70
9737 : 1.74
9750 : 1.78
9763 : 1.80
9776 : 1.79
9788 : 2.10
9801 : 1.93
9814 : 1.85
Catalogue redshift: 0.29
